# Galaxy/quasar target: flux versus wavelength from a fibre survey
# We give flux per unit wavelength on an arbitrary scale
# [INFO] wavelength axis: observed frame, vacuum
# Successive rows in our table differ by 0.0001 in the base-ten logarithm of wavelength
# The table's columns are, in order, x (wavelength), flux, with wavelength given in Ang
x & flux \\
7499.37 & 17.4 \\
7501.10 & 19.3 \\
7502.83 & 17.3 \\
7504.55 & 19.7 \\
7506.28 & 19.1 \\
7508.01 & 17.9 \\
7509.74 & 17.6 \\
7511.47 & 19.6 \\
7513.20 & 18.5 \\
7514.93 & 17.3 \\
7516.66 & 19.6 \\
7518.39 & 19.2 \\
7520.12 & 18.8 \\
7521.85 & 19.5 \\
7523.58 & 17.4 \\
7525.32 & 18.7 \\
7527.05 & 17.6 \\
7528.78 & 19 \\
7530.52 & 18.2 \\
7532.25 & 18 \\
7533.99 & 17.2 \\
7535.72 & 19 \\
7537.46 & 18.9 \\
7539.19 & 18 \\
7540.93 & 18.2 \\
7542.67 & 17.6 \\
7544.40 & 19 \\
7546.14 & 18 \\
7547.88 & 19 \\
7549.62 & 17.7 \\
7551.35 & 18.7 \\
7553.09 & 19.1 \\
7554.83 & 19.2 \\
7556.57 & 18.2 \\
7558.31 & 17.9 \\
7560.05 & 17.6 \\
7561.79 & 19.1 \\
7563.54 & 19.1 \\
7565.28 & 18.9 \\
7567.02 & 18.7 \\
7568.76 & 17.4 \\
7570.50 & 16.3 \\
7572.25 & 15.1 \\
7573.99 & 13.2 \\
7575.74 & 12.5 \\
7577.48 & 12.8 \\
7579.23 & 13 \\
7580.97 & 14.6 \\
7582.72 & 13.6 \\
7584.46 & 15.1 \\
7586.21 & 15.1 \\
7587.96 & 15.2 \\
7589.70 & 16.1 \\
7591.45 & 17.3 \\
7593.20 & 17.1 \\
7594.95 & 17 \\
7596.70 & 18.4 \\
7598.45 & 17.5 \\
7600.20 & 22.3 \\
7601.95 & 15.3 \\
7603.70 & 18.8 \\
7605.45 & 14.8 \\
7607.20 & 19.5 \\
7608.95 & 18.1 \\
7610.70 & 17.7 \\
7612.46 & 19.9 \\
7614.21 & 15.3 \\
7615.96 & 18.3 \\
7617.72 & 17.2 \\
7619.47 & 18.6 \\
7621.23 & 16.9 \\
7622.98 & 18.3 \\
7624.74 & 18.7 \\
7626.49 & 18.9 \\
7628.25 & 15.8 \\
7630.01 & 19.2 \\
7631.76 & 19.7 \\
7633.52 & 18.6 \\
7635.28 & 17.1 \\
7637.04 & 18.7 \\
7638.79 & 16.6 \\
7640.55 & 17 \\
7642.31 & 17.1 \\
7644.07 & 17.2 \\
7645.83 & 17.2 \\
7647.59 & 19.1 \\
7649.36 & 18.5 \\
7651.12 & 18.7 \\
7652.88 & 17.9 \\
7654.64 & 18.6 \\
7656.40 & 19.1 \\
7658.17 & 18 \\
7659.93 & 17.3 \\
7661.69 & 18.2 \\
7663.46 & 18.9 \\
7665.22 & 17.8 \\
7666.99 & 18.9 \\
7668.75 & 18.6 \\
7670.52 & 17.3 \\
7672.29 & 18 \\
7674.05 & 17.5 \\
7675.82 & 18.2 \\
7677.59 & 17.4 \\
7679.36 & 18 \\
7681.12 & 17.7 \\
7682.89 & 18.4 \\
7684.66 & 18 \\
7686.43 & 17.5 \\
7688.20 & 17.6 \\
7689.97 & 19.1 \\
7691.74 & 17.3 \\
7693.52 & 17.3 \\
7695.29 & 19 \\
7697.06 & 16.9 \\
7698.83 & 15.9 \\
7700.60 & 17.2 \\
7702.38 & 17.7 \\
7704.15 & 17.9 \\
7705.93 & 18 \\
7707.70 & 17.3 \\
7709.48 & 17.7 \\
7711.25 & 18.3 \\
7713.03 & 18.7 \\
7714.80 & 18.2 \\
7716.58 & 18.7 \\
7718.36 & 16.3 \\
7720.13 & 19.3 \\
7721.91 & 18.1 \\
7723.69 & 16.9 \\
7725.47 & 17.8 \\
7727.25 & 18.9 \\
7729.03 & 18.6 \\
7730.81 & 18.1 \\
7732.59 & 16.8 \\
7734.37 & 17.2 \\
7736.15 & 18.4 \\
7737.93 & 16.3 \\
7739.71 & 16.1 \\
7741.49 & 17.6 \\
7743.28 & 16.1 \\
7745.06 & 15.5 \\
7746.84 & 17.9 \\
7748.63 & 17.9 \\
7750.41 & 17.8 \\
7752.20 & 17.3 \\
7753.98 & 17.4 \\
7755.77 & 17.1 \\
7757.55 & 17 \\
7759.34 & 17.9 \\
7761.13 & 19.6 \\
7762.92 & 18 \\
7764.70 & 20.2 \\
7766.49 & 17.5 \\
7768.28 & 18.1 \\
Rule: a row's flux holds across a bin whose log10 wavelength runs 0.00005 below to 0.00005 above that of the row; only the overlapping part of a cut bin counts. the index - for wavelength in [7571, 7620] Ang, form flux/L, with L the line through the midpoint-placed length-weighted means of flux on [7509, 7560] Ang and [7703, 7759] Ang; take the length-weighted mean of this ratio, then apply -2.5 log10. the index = 0.111 mag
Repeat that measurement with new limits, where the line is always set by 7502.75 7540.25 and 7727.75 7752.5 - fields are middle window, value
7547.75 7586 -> 0.102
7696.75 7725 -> -0.017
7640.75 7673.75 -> -0.022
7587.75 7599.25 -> 0.065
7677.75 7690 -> -0.021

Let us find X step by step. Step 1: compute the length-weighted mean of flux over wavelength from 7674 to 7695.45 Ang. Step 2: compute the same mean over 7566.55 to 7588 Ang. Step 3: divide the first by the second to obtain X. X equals 1.22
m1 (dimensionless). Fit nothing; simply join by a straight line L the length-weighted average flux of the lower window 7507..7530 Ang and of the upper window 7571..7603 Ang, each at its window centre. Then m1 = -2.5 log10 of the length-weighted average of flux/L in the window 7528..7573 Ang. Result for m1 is -0.06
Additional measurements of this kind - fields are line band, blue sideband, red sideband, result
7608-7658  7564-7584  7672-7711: -0.10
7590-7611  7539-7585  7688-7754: -0.04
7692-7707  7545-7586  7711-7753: 0.00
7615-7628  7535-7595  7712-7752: -0.05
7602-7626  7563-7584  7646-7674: -0.07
